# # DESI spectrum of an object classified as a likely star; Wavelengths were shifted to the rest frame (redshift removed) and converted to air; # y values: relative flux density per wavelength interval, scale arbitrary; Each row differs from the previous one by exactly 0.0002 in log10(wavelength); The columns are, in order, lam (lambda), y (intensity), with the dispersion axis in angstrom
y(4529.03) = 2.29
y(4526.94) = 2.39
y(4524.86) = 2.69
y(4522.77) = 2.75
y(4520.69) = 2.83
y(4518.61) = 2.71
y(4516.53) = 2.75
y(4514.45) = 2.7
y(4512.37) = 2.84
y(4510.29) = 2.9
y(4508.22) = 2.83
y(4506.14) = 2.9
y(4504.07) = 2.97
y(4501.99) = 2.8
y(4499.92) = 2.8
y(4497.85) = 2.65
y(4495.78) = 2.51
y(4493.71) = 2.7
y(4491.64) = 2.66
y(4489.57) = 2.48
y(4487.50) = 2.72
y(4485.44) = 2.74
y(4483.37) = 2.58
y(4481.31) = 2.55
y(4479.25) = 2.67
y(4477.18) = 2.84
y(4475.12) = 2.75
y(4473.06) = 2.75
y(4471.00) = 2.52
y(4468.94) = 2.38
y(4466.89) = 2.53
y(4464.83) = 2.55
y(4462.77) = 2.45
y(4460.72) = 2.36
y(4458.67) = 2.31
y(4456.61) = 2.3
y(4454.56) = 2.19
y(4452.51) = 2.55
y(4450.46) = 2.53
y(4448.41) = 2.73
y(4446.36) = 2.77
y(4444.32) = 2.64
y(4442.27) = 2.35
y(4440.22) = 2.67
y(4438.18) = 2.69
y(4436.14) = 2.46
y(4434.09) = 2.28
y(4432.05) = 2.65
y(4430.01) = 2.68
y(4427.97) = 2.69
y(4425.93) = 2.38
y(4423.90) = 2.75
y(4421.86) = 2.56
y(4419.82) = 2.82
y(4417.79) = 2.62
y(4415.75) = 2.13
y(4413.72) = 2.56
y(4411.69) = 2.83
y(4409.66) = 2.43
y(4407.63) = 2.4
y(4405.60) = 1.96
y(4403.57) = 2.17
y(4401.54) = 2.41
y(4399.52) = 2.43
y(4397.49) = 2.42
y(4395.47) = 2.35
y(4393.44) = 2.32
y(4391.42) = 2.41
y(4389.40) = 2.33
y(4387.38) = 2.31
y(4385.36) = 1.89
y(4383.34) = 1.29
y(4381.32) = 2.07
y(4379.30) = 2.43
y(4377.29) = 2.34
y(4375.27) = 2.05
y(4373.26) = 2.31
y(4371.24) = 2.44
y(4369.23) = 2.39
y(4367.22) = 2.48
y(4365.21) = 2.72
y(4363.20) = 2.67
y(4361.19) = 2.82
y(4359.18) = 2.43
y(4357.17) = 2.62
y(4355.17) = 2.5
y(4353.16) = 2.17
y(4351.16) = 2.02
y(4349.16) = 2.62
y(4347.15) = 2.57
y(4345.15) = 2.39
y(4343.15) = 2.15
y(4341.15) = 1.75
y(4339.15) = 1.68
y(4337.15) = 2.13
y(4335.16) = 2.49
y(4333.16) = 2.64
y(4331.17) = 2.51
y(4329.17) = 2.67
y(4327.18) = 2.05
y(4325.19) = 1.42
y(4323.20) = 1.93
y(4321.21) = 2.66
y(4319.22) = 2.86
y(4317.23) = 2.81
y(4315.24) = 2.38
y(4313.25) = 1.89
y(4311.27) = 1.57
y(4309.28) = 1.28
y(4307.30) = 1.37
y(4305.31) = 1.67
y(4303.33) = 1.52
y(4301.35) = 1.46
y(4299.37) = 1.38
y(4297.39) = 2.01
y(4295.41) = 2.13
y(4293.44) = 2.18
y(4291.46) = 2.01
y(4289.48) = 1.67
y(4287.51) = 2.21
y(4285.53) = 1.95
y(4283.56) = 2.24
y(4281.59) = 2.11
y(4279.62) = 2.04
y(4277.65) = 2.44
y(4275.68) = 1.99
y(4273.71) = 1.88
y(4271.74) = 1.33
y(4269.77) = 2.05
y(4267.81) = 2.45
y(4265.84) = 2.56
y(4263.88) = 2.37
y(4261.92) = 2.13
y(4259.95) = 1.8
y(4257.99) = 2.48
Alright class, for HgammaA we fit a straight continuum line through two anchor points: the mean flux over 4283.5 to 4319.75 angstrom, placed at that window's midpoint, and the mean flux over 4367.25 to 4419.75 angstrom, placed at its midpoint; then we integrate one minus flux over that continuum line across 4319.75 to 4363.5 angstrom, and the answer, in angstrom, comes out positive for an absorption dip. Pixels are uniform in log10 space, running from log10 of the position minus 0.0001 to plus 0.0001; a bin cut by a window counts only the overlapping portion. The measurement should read -4.9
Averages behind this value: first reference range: 1.91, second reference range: 2.31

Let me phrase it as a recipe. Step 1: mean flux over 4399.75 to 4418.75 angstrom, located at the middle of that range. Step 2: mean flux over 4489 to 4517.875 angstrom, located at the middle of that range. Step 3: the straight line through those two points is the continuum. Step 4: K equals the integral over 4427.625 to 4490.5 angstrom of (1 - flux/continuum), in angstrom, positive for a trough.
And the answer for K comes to 0.55 angstrom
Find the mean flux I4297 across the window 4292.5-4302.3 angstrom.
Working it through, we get 1.83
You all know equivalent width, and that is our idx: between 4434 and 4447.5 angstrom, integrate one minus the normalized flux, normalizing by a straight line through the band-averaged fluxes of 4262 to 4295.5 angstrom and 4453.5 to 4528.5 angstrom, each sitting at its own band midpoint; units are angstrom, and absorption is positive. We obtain -0.3 angstrom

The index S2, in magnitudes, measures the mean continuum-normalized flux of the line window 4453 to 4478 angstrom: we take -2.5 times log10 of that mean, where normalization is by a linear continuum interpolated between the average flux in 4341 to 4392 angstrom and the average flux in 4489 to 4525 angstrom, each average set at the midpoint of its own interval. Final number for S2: 0.06 mag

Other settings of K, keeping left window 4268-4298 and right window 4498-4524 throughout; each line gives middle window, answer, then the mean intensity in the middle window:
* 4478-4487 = 0.22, 2.65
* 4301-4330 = 2.25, 1.98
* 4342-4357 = -0.66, 2.36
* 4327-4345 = -0.31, 2.25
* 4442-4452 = -0.12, 2.62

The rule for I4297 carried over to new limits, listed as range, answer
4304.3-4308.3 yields 1.52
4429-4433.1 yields 2.66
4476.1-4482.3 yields 2.69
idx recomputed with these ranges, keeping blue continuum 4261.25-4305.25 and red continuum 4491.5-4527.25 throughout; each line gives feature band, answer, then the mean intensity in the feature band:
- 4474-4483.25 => -0.1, 2.69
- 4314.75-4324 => -1.9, 2.55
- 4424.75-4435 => -0.2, 2.54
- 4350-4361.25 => -0.8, 2.4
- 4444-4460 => 0.4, 2.49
